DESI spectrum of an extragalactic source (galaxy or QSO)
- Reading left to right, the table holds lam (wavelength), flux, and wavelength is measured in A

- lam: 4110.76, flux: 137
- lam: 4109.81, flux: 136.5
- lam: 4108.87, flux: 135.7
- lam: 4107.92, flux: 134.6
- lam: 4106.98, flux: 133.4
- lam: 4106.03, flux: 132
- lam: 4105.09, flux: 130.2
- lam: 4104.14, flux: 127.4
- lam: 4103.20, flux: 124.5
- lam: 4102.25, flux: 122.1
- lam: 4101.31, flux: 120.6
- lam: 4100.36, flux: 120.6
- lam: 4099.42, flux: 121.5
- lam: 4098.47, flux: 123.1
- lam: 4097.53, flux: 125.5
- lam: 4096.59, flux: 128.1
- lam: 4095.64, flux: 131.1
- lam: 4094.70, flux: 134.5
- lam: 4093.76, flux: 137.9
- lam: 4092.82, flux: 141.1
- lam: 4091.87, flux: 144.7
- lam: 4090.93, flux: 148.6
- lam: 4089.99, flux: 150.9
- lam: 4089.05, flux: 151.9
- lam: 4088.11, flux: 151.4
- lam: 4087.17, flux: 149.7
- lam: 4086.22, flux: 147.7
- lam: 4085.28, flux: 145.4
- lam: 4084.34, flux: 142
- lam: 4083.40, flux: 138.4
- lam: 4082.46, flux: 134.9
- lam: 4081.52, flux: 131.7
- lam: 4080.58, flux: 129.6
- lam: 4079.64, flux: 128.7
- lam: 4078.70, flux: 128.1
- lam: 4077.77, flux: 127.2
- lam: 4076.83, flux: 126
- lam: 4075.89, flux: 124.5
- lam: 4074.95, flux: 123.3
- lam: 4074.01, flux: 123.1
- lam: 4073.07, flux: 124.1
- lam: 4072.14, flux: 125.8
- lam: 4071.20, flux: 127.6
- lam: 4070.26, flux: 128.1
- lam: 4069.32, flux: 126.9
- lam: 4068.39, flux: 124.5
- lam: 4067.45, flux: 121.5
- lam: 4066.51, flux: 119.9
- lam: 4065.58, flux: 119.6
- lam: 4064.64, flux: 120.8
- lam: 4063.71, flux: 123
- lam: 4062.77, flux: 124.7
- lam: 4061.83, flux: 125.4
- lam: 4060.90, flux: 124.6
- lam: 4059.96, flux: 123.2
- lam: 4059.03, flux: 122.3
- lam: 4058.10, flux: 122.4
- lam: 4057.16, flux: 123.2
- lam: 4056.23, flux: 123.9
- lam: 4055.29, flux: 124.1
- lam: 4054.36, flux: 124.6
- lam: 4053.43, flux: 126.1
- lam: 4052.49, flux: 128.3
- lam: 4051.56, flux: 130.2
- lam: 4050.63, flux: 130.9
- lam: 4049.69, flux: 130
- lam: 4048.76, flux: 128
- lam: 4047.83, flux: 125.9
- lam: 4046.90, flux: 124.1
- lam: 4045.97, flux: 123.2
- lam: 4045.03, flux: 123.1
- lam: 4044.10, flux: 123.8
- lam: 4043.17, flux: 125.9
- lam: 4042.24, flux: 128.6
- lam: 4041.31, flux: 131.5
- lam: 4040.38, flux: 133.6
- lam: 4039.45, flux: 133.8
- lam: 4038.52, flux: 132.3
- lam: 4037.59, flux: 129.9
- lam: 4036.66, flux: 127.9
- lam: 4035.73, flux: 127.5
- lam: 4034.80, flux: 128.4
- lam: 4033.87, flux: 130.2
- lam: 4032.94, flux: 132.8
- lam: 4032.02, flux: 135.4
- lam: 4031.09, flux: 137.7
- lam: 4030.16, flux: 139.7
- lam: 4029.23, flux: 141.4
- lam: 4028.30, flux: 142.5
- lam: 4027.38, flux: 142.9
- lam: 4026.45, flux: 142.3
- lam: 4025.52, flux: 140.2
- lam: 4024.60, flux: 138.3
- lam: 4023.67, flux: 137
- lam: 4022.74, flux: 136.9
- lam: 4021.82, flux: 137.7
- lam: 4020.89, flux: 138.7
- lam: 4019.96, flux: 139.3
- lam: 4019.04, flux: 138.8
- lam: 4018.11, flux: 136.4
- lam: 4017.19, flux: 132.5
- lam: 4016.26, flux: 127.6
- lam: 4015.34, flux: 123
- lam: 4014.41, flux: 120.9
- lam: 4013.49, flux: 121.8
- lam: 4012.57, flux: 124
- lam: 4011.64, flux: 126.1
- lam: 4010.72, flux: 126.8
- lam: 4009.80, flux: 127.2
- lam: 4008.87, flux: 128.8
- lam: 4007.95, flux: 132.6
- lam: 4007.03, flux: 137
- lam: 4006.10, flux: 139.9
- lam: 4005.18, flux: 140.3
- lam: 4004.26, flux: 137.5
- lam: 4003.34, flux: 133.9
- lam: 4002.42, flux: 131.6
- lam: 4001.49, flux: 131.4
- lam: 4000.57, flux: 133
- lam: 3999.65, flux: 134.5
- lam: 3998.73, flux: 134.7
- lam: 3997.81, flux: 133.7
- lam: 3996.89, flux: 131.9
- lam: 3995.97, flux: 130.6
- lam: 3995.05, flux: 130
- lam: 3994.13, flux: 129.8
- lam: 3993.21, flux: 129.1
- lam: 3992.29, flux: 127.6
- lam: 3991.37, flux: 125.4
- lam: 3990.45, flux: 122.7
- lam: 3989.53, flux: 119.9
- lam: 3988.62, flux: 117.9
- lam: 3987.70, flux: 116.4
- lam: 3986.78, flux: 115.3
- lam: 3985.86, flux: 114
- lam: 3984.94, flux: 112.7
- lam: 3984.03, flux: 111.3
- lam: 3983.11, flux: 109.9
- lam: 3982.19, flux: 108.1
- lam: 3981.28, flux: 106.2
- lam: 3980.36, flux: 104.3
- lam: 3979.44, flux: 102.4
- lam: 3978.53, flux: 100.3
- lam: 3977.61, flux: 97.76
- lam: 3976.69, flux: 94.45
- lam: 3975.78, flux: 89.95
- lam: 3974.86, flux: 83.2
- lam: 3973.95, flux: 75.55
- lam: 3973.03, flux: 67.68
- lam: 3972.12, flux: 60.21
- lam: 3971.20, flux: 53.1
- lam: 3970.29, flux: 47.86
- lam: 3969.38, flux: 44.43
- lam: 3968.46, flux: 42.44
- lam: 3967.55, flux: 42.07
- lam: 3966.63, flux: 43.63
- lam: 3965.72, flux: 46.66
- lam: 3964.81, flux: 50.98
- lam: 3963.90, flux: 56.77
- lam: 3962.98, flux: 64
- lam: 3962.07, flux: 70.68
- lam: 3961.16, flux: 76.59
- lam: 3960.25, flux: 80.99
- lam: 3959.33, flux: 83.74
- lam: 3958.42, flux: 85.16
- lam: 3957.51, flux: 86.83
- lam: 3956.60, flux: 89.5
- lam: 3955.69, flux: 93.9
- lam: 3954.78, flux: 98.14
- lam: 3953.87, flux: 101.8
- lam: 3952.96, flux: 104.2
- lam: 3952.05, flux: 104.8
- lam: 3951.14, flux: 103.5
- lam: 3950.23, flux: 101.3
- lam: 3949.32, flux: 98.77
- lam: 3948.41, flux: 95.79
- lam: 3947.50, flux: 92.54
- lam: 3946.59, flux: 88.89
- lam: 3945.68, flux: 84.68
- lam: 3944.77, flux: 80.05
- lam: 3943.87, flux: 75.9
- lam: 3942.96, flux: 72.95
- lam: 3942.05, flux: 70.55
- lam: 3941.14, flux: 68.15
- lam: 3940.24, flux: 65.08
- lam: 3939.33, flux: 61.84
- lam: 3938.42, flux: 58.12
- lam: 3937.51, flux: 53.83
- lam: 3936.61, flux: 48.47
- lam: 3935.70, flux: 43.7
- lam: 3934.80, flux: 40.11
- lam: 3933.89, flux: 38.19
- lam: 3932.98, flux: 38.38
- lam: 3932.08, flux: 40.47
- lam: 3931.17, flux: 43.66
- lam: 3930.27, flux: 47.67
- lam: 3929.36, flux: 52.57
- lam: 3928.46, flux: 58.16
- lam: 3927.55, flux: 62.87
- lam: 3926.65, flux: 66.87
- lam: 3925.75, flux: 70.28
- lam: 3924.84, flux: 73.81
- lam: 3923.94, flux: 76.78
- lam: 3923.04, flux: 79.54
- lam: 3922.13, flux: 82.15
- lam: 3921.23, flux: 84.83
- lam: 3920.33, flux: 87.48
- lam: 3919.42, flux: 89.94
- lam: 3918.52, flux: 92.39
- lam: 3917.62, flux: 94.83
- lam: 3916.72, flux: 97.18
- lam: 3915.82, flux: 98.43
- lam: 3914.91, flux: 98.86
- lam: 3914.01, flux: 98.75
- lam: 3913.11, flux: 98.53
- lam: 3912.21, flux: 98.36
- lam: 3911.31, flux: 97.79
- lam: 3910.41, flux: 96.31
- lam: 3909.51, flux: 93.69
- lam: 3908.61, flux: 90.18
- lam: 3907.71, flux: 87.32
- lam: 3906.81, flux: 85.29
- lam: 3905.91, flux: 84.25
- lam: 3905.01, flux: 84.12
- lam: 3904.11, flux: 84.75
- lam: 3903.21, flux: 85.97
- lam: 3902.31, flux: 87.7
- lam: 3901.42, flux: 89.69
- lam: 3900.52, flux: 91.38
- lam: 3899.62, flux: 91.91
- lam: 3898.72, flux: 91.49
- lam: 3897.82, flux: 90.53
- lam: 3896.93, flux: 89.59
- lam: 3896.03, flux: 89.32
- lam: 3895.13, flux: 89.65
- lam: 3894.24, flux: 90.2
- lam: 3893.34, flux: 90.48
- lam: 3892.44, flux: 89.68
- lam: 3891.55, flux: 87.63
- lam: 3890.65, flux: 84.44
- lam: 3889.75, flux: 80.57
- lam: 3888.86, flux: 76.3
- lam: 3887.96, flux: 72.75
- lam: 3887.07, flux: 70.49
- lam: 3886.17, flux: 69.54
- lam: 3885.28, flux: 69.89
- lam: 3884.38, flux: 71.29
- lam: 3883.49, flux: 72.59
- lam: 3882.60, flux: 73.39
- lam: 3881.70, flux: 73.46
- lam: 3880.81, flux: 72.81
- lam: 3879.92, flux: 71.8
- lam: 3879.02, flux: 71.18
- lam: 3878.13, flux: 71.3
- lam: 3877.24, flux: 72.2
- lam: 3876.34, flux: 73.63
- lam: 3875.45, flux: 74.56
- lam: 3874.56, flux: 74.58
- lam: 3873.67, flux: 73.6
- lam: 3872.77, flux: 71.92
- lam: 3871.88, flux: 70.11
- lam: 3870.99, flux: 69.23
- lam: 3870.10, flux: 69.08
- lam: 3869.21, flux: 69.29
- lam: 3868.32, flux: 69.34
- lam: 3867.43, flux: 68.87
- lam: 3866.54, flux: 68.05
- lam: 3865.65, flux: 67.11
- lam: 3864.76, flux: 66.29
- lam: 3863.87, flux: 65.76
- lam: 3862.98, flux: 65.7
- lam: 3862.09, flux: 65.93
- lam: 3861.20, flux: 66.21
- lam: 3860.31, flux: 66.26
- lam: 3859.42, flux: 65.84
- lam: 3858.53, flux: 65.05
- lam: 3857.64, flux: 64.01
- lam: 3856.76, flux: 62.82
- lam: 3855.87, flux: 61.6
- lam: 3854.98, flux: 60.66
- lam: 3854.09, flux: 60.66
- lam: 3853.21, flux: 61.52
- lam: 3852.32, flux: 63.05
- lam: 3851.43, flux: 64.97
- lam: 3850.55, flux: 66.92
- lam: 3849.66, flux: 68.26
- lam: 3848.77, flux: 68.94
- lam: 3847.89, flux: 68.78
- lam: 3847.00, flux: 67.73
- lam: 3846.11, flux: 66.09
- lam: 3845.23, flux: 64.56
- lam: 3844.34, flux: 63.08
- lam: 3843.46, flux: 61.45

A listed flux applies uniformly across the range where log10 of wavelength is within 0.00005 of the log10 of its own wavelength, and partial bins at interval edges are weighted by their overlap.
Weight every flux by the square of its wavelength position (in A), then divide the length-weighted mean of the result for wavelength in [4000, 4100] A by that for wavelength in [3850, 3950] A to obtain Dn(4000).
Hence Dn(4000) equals 1.89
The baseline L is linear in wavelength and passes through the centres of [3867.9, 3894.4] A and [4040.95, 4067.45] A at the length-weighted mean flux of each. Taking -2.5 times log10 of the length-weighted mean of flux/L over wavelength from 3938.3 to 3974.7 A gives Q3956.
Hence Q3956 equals 0.271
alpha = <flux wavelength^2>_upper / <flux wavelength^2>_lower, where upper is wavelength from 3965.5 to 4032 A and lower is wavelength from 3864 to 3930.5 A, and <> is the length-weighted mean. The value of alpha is 1.5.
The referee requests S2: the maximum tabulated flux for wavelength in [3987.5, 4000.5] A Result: 134.7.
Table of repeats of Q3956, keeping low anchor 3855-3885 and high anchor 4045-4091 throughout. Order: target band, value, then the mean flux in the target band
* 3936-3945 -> 0.37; 64.8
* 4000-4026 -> -0.18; 133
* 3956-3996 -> 0.14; 89.8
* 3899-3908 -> -0.10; 87.3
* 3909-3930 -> -0.01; 84.5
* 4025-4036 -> -0.16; 137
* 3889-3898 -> -0.15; 87.8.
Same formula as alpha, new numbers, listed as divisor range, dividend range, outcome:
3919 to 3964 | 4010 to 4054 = 1.86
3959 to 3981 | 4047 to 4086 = 1.90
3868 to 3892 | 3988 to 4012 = 1.89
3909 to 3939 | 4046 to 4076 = 1.84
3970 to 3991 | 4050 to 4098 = 1.40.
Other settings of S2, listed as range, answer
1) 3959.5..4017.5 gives 140.3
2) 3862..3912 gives 97.79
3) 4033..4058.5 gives 133.8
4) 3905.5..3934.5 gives 98.86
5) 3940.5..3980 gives 104.8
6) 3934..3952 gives 103.5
